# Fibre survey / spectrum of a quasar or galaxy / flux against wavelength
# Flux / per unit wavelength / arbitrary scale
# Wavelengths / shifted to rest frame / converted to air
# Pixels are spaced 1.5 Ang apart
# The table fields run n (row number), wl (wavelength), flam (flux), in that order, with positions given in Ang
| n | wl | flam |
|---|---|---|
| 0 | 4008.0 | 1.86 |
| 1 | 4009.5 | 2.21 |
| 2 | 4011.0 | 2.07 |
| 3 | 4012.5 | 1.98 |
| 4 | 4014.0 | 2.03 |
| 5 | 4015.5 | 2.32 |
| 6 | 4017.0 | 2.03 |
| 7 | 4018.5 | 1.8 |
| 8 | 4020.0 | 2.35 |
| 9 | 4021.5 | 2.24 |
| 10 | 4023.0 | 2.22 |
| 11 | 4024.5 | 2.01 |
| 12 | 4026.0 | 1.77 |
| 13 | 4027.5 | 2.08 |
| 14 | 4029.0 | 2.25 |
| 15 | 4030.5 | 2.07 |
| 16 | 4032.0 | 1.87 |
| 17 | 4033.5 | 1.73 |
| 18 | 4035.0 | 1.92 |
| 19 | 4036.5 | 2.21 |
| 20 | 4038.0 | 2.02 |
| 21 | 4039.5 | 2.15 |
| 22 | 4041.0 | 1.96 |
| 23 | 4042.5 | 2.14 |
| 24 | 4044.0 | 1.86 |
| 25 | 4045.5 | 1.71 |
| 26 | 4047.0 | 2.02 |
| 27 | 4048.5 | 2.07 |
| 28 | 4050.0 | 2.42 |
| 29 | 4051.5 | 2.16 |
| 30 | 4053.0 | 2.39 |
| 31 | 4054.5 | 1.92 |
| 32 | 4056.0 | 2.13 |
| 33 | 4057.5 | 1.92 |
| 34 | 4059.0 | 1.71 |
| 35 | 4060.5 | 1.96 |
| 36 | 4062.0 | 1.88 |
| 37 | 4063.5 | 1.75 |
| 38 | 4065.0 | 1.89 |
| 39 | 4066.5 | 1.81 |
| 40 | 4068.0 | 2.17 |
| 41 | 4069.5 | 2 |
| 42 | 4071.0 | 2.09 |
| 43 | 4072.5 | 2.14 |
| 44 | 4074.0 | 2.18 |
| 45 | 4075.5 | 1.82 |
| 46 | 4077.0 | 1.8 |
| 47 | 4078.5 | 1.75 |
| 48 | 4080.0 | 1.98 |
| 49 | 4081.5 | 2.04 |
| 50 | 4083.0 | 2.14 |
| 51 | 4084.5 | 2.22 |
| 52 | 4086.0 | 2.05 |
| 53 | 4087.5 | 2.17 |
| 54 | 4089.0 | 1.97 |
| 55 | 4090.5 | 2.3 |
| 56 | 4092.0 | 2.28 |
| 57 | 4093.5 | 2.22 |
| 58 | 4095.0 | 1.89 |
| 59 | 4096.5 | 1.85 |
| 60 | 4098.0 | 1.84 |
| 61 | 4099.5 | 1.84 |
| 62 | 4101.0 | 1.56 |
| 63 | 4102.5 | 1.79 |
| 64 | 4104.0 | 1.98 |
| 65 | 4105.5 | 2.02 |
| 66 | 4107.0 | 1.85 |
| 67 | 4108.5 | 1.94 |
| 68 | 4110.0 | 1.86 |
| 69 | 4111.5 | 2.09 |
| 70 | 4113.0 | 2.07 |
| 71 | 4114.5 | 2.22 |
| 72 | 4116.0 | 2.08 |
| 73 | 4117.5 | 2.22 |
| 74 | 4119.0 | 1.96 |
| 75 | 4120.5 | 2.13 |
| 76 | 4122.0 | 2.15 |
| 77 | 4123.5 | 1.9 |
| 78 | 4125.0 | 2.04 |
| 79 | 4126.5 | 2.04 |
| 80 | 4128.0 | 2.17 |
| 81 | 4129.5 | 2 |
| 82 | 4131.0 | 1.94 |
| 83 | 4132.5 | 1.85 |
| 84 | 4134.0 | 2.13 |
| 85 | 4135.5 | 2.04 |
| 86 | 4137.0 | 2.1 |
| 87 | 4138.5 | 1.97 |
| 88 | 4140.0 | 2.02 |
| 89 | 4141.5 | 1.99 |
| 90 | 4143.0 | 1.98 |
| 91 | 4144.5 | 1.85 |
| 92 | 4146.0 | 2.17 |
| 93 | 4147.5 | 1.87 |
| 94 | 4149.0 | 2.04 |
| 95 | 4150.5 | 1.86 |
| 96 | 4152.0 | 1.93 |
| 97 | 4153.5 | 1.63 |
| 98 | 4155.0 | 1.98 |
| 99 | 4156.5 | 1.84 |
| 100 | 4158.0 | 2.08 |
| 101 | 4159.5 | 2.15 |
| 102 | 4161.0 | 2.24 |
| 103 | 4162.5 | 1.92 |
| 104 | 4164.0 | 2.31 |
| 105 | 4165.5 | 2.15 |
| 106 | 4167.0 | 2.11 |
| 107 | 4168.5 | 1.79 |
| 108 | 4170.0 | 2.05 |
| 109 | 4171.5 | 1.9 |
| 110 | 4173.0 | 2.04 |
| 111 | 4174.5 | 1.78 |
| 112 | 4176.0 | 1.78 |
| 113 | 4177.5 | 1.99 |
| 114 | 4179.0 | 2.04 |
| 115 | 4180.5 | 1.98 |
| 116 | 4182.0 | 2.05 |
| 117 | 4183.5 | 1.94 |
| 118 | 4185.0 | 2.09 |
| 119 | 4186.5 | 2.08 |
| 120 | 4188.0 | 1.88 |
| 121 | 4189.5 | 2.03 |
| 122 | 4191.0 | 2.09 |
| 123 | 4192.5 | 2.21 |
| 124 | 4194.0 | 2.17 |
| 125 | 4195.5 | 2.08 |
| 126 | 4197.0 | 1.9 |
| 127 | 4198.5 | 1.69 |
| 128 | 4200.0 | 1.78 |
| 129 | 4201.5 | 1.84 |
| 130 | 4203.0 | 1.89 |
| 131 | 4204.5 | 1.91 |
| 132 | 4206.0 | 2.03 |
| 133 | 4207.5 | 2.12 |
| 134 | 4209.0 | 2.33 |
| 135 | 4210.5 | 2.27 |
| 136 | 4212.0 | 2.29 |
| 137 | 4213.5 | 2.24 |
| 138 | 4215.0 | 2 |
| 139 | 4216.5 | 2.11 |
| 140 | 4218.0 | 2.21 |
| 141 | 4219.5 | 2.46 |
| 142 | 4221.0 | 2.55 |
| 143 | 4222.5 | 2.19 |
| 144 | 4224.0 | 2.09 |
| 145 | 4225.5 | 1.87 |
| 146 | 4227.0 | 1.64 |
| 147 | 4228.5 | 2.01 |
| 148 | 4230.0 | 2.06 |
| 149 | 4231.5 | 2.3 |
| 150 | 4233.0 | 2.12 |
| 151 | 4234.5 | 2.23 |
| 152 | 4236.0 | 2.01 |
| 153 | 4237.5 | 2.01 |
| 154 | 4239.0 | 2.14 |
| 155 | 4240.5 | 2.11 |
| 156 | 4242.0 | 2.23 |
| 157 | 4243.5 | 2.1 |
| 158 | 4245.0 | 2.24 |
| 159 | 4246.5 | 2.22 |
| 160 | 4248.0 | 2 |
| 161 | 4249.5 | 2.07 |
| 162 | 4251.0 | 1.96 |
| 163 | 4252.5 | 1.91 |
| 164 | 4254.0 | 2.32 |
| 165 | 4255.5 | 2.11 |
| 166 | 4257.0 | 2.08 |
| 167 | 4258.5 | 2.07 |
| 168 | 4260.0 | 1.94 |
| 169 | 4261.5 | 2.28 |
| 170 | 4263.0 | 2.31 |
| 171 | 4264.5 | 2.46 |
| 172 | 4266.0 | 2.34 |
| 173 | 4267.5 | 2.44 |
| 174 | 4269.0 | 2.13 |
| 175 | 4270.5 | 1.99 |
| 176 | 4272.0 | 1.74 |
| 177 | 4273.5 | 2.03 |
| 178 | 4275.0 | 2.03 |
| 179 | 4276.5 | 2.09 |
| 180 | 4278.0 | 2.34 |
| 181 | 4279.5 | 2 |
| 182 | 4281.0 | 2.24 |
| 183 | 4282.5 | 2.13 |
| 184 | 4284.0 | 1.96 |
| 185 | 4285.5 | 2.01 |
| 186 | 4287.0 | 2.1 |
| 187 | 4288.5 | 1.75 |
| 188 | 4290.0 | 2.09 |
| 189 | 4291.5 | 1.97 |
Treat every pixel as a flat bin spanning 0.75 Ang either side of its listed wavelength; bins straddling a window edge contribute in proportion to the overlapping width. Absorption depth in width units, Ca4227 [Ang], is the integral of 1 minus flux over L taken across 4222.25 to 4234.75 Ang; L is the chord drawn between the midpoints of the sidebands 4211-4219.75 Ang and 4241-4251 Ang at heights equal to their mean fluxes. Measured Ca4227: 0.7 Ang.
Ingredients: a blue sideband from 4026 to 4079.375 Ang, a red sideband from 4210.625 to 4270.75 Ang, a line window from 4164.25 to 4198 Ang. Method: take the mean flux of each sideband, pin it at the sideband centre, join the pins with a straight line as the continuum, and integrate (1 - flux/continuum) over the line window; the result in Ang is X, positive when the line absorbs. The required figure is 1.5 Ang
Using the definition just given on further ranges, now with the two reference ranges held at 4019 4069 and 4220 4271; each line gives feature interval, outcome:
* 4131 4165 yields 1.4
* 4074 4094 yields -0.1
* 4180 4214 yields 1.1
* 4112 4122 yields -0.3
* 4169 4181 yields 0.9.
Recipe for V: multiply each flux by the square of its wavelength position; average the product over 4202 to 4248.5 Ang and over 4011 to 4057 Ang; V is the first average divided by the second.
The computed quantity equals 1.13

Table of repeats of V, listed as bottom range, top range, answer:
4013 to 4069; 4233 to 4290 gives 1.16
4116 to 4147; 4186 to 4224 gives 1.07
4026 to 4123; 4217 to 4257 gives 1.14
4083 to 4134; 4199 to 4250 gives 1.10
